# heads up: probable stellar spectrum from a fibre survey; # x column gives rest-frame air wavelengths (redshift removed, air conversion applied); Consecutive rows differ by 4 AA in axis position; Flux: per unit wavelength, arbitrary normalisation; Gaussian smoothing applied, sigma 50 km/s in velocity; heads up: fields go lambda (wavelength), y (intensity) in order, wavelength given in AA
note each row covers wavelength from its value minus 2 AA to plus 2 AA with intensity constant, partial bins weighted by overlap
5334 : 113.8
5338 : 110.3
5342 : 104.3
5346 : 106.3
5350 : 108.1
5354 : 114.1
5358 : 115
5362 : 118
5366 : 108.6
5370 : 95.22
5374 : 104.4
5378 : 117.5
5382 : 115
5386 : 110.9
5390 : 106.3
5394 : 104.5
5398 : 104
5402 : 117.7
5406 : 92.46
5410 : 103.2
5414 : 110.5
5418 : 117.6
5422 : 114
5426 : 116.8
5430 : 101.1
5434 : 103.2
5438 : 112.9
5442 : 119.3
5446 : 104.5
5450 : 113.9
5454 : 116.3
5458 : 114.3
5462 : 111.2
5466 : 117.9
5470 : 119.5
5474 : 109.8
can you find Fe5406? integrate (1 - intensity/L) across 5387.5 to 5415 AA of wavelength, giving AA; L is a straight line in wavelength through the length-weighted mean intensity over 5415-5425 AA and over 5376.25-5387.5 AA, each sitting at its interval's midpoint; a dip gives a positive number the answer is 2.28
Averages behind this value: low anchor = 115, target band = 105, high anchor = 115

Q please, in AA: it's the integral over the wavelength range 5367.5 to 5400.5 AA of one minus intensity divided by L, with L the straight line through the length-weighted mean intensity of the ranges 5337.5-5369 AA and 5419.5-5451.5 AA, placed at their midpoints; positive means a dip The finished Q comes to 0.9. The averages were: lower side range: 110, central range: 107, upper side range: 111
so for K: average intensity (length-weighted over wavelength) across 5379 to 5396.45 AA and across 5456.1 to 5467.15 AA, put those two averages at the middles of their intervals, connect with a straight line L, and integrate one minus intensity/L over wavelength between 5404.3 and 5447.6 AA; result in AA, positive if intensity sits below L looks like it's 1.2 AA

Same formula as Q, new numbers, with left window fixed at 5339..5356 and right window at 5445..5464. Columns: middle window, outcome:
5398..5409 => 0.6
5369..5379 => 0.3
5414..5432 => -0.2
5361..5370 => 0.0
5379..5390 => -0.2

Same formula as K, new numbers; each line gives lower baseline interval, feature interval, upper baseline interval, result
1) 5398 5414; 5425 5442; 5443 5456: 0.05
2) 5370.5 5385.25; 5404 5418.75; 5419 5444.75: 0.80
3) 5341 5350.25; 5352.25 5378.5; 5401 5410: -1.20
